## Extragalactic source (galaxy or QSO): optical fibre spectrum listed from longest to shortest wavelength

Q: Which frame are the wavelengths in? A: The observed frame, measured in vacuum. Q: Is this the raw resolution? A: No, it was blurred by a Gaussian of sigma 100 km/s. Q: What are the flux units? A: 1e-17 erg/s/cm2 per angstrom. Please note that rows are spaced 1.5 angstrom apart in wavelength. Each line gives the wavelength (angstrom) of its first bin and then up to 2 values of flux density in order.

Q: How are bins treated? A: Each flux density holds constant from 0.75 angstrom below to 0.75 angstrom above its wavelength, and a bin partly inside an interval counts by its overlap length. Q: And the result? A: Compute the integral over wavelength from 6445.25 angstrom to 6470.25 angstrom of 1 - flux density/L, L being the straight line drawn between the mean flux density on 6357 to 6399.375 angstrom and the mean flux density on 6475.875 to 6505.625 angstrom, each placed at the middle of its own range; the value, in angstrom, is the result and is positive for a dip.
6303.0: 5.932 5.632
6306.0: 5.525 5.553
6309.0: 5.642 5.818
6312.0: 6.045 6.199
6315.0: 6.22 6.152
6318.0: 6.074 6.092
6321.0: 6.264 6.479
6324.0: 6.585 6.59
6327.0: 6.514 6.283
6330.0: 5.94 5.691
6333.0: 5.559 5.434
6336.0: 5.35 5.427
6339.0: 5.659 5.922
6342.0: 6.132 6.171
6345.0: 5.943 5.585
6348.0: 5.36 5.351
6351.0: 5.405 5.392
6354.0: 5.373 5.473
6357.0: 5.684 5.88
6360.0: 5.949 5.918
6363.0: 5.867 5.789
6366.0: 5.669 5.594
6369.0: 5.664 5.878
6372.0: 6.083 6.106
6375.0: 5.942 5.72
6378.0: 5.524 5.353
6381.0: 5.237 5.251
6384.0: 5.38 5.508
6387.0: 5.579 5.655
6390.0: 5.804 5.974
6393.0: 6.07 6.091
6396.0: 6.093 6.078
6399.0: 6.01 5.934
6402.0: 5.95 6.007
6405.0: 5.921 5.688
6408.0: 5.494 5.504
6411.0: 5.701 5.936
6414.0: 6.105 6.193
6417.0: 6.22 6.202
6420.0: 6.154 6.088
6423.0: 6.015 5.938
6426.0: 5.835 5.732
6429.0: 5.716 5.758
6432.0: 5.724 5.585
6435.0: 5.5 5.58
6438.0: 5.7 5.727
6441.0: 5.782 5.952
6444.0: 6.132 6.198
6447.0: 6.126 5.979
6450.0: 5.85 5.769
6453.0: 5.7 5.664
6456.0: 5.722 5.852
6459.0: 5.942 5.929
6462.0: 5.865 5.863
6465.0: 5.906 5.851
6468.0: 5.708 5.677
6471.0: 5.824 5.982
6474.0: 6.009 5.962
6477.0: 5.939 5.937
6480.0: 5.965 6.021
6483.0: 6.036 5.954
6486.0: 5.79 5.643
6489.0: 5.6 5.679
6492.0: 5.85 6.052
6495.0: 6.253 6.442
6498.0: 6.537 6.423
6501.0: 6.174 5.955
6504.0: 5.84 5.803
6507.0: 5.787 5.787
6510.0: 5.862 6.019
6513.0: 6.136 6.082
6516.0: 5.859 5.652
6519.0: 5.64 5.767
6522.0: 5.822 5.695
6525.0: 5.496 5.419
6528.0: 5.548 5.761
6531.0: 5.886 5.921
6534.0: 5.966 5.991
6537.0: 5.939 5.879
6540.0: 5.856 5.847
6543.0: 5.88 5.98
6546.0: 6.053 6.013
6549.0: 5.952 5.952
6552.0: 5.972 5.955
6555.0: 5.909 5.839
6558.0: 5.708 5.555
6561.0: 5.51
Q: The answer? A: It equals 0.3 angstrom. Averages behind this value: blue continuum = 5.77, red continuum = 6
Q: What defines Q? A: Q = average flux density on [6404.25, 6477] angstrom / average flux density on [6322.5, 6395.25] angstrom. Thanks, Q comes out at 1.02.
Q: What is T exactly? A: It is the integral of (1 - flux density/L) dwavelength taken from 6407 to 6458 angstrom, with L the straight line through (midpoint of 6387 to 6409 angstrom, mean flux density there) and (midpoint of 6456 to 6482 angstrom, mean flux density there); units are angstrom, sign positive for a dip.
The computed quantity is 0.3 angstrom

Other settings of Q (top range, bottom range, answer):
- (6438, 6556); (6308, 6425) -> 1.01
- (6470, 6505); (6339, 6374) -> 1.04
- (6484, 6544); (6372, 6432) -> 1.01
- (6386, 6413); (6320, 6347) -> 0.98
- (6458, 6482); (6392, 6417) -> 0.99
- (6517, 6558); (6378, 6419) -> 1.01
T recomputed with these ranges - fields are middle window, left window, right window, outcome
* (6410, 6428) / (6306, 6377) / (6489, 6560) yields -0.40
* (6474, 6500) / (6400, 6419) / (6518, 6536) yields -0.92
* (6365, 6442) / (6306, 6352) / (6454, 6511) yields 1.45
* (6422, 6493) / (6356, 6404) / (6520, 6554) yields -0.29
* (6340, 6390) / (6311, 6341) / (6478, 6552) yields 2.68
